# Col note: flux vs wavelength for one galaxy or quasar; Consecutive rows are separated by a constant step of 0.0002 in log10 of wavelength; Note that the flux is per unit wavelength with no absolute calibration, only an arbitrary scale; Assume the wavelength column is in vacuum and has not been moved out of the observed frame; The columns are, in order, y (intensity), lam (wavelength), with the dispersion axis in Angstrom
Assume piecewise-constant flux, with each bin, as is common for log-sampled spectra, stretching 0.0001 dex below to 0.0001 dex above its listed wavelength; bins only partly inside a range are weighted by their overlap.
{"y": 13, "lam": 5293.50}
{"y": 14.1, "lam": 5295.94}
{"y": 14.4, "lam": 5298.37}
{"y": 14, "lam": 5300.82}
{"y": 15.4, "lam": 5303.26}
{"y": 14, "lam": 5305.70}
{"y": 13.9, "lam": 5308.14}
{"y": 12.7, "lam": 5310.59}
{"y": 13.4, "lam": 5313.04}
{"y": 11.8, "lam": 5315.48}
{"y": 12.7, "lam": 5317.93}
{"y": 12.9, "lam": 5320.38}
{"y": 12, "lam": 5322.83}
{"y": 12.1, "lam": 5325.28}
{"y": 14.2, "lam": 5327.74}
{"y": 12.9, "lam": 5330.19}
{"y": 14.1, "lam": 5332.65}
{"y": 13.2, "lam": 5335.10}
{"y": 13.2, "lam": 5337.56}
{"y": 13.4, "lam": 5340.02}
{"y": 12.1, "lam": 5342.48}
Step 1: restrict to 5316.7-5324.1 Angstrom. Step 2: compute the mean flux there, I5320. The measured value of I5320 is 12.5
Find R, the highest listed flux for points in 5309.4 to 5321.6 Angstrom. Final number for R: 13.4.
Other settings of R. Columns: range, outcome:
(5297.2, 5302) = 14.4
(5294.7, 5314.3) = 15.4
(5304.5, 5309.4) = 14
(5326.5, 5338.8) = 14.2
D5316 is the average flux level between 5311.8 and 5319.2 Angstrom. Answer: 12.6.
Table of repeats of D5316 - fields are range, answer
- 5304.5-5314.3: 13.5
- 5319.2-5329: 12.8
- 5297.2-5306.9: 14.4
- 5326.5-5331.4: 13.5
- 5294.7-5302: 14.2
